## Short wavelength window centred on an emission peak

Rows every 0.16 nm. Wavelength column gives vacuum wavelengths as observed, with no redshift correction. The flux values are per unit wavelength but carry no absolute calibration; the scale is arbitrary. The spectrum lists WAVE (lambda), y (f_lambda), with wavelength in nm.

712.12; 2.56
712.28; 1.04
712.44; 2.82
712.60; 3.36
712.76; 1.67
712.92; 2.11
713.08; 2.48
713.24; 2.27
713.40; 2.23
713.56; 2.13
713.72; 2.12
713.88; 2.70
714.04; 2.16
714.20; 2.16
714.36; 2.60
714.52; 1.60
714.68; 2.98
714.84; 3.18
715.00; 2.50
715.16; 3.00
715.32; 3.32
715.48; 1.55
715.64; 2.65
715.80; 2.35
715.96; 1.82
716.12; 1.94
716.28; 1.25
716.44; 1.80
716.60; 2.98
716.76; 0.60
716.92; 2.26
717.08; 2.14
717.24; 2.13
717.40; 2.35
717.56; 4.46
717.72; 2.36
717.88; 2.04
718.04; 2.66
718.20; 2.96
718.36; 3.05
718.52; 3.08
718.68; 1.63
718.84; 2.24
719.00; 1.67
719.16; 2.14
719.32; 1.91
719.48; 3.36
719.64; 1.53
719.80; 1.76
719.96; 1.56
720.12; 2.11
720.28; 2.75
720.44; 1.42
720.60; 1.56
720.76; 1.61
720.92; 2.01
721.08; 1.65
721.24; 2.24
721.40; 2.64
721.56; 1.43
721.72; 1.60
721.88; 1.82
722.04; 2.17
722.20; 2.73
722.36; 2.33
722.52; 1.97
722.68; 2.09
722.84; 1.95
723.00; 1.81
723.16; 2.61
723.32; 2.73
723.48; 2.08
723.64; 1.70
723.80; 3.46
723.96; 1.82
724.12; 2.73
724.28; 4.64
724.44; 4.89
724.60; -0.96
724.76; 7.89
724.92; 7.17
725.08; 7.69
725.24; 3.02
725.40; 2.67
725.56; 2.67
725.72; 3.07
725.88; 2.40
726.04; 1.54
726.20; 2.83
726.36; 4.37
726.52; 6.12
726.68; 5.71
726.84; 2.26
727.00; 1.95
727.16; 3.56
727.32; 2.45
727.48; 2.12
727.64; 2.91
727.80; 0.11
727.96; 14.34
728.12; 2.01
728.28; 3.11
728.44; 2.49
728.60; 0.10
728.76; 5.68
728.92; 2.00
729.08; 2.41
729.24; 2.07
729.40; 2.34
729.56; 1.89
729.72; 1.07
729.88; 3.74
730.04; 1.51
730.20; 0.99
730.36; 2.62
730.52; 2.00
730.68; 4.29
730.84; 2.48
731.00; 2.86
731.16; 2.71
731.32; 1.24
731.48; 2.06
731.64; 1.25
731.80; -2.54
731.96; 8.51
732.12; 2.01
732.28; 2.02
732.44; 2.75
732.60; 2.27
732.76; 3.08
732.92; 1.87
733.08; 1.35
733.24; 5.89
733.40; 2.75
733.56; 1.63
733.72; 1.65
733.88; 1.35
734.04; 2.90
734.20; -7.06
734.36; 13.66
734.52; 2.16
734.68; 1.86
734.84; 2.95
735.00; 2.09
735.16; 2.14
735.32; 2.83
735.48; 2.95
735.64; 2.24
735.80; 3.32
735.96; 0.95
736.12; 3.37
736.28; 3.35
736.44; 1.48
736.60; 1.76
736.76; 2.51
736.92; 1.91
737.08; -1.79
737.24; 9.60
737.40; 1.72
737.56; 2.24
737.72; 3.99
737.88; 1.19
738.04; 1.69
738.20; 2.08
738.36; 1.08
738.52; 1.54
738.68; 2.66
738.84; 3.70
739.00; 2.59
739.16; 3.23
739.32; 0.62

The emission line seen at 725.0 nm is [S II] 6716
